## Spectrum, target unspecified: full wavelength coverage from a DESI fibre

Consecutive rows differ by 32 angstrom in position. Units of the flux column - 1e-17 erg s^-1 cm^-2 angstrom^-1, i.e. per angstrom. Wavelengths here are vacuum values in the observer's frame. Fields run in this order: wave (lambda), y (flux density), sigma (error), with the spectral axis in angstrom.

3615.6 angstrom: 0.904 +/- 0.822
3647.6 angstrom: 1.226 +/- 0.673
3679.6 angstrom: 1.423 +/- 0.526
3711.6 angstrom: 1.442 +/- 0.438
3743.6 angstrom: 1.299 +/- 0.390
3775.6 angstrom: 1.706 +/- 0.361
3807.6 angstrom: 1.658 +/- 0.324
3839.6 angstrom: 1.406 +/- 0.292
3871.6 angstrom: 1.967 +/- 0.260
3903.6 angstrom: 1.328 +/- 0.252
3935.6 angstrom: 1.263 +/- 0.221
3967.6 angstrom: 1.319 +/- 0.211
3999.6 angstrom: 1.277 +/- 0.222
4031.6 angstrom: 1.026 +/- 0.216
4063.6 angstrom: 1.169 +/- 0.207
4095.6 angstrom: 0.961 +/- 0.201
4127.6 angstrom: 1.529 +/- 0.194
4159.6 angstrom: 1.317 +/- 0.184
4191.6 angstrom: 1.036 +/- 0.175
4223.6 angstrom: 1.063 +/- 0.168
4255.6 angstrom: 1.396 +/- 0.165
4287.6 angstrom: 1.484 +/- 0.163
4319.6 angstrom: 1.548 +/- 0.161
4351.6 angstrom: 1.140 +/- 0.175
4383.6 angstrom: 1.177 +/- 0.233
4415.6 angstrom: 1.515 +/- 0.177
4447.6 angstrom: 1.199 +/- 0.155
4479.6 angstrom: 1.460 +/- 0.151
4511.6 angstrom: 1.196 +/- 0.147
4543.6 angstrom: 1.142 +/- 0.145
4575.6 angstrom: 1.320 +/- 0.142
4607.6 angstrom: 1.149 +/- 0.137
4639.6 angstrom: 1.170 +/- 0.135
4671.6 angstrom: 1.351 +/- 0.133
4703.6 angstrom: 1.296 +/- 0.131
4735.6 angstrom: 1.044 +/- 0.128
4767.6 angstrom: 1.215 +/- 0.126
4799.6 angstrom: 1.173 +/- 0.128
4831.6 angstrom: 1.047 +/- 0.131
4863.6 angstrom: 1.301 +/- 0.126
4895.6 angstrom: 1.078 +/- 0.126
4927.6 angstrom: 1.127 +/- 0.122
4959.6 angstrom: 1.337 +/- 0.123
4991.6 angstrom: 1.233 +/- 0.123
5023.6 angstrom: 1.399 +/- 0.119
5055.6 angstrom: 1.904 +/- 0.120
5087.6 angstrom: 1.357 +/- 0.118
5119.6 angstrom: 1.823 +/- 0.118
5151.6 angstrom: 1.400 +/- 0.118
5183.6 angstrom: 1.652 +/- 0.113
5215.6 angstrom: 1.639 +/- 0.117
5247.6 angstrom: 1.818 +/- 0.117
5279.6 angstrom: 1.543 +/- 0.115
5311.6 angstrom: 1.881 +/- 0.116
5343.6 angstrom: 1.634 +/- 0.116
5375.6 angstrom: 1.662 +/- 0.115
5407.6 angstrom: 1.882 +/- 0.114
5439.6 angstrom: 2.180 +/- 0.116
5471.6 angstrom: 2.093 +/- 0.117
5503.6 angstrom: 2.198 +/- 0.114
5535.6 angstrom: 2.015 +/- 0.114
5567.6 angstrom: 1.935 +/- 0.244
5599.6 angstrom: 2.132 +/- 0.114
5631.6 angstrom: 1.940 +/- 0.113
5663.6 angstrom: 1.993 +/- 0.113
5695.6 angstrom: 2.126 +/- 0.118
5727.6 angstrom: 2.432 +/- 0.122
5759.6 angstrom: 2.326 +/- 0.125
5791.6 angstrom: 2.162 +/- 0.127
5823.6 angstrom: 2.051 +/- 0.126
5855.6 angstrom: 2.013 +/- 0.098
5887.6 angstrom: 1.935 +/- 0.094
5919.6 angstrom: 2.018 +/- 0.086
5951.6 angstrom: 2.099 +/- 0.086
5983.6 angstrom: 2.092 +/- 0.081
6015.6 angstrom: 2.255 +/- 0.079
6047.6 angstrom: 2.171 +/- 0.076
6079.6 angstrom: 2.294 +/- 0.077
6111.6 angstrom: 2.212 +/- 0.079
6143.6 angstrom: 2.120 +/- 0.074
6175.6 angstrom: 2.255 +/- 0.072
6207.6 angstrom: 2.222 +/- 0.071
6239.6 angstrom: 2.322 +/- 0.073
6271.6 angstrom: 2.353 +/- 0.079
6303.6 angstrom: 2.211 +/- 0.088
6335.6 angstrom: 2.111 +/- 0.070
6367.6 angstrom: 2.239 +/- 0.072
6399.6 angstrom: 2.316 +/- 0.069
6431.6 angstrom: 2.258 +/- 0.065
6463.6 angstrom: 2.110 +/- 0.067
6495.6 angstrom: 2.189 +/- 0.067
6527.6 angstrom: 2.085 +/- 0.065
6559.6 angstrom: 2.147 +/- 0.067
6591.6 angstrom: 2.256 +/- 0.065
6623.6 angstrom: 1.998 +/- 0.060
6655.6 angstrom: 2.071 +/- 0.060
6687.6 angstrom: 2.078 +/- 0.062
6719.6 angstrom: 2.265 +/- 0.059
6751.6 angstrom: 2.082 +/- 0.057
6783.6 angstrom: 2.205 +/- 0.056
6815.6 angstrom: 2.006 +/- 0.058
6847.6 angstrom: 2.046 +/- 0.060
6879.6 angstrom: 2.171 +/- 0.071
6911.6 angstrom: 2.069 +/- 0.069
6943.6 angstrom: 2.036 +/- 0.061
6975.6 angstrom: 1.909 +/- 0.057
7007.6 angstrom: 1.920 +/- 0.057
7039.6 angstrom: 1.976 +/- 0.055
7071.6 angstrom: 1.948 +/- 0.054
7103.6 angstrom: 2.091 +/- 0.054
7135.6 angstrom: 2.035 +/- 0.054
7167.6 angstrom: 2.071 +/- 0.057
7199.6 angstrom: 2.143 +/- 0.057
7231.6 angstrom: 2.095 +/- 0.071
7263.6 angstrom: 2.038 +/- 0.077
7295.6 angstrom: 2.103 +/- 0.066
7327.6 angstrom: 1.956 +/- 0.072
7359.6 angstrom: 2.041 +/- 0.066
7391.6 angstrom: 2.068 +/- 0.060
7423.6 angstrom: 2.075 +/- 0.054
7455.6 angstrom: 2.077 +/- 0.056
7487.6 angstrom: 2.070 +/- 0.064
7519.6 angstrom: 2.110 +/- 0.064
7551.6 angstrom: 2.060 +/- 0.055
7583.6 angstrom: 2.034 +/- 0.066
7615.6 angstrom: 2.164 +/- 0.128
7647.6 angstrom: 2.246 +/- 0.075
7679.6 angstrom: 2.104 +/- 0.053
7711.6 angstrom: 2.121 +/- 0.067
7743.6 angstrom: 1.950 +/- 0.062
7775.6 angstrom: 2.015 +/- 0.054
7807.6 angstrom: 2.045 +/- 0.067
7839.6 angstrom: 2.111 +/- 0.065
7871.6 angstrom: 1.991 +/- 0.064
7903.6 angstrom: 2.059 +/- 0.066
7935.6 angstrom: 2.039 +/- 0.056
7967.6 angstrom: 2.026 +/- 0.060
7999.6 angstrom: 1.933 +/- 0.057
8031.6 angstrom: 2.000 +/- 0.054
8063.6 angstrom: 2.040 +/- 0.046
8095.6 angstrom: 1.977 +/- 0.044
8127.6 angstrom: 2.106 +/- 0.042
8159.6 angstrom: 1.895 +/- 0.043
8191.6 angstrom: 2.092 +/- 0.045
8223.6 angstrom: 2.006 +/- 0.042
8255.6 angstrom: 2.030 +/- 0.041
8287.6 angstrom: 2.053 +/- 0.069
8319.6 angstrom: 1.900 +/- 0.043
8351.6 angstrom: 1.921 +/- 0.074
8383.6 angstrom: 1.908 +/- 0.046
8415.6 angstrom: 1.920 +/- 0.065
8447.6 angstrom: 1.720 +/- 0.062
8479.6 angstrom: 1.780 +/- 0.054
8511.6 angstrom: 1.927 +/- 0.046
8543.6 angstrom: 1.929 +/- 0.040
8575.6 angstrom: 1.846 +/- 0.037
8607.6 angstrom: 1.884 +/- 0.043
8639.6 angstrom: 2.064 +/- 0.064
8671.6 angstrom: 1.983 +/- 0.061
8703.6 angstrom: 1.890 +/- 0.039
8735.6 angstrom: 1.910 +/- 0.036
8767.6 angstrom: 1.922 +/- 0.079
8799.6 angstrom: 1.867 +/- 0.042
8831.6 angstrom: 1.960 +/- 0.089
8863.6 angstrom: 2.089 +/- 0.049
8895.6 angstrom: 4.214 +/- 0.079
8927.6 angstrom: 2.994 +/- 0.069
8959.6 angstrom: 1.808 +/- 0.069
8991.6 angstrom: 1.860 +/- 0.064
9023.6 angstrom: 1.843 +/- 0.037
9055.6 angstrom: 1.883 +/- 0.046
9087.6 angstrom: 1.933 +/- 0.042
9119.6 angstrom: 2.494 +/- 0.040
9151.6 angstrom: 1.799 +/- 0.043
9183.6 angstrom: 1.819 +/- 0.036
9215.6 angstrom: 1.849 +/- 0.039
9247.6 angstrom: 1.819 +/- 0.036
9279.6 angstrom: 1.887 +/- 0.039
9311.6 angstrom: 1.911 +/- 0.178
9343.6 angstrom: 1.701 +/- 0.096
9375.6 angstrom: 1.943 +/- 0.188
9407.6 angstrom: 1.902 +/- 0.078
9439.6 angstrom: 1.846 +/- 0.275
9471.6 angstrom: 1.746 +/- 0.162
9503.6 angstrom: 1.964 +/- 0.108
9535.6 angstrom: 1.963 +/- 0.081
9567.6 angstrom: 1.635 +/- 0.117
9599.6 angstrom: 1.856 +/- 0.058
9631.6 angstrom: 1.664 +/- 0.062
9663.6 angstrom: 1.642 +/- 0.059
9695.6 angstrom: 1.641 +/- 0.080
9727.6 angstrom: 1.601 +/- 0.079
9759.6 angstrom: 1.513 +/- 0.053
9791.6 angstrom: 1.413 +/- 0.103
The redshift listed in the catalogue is 0.356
